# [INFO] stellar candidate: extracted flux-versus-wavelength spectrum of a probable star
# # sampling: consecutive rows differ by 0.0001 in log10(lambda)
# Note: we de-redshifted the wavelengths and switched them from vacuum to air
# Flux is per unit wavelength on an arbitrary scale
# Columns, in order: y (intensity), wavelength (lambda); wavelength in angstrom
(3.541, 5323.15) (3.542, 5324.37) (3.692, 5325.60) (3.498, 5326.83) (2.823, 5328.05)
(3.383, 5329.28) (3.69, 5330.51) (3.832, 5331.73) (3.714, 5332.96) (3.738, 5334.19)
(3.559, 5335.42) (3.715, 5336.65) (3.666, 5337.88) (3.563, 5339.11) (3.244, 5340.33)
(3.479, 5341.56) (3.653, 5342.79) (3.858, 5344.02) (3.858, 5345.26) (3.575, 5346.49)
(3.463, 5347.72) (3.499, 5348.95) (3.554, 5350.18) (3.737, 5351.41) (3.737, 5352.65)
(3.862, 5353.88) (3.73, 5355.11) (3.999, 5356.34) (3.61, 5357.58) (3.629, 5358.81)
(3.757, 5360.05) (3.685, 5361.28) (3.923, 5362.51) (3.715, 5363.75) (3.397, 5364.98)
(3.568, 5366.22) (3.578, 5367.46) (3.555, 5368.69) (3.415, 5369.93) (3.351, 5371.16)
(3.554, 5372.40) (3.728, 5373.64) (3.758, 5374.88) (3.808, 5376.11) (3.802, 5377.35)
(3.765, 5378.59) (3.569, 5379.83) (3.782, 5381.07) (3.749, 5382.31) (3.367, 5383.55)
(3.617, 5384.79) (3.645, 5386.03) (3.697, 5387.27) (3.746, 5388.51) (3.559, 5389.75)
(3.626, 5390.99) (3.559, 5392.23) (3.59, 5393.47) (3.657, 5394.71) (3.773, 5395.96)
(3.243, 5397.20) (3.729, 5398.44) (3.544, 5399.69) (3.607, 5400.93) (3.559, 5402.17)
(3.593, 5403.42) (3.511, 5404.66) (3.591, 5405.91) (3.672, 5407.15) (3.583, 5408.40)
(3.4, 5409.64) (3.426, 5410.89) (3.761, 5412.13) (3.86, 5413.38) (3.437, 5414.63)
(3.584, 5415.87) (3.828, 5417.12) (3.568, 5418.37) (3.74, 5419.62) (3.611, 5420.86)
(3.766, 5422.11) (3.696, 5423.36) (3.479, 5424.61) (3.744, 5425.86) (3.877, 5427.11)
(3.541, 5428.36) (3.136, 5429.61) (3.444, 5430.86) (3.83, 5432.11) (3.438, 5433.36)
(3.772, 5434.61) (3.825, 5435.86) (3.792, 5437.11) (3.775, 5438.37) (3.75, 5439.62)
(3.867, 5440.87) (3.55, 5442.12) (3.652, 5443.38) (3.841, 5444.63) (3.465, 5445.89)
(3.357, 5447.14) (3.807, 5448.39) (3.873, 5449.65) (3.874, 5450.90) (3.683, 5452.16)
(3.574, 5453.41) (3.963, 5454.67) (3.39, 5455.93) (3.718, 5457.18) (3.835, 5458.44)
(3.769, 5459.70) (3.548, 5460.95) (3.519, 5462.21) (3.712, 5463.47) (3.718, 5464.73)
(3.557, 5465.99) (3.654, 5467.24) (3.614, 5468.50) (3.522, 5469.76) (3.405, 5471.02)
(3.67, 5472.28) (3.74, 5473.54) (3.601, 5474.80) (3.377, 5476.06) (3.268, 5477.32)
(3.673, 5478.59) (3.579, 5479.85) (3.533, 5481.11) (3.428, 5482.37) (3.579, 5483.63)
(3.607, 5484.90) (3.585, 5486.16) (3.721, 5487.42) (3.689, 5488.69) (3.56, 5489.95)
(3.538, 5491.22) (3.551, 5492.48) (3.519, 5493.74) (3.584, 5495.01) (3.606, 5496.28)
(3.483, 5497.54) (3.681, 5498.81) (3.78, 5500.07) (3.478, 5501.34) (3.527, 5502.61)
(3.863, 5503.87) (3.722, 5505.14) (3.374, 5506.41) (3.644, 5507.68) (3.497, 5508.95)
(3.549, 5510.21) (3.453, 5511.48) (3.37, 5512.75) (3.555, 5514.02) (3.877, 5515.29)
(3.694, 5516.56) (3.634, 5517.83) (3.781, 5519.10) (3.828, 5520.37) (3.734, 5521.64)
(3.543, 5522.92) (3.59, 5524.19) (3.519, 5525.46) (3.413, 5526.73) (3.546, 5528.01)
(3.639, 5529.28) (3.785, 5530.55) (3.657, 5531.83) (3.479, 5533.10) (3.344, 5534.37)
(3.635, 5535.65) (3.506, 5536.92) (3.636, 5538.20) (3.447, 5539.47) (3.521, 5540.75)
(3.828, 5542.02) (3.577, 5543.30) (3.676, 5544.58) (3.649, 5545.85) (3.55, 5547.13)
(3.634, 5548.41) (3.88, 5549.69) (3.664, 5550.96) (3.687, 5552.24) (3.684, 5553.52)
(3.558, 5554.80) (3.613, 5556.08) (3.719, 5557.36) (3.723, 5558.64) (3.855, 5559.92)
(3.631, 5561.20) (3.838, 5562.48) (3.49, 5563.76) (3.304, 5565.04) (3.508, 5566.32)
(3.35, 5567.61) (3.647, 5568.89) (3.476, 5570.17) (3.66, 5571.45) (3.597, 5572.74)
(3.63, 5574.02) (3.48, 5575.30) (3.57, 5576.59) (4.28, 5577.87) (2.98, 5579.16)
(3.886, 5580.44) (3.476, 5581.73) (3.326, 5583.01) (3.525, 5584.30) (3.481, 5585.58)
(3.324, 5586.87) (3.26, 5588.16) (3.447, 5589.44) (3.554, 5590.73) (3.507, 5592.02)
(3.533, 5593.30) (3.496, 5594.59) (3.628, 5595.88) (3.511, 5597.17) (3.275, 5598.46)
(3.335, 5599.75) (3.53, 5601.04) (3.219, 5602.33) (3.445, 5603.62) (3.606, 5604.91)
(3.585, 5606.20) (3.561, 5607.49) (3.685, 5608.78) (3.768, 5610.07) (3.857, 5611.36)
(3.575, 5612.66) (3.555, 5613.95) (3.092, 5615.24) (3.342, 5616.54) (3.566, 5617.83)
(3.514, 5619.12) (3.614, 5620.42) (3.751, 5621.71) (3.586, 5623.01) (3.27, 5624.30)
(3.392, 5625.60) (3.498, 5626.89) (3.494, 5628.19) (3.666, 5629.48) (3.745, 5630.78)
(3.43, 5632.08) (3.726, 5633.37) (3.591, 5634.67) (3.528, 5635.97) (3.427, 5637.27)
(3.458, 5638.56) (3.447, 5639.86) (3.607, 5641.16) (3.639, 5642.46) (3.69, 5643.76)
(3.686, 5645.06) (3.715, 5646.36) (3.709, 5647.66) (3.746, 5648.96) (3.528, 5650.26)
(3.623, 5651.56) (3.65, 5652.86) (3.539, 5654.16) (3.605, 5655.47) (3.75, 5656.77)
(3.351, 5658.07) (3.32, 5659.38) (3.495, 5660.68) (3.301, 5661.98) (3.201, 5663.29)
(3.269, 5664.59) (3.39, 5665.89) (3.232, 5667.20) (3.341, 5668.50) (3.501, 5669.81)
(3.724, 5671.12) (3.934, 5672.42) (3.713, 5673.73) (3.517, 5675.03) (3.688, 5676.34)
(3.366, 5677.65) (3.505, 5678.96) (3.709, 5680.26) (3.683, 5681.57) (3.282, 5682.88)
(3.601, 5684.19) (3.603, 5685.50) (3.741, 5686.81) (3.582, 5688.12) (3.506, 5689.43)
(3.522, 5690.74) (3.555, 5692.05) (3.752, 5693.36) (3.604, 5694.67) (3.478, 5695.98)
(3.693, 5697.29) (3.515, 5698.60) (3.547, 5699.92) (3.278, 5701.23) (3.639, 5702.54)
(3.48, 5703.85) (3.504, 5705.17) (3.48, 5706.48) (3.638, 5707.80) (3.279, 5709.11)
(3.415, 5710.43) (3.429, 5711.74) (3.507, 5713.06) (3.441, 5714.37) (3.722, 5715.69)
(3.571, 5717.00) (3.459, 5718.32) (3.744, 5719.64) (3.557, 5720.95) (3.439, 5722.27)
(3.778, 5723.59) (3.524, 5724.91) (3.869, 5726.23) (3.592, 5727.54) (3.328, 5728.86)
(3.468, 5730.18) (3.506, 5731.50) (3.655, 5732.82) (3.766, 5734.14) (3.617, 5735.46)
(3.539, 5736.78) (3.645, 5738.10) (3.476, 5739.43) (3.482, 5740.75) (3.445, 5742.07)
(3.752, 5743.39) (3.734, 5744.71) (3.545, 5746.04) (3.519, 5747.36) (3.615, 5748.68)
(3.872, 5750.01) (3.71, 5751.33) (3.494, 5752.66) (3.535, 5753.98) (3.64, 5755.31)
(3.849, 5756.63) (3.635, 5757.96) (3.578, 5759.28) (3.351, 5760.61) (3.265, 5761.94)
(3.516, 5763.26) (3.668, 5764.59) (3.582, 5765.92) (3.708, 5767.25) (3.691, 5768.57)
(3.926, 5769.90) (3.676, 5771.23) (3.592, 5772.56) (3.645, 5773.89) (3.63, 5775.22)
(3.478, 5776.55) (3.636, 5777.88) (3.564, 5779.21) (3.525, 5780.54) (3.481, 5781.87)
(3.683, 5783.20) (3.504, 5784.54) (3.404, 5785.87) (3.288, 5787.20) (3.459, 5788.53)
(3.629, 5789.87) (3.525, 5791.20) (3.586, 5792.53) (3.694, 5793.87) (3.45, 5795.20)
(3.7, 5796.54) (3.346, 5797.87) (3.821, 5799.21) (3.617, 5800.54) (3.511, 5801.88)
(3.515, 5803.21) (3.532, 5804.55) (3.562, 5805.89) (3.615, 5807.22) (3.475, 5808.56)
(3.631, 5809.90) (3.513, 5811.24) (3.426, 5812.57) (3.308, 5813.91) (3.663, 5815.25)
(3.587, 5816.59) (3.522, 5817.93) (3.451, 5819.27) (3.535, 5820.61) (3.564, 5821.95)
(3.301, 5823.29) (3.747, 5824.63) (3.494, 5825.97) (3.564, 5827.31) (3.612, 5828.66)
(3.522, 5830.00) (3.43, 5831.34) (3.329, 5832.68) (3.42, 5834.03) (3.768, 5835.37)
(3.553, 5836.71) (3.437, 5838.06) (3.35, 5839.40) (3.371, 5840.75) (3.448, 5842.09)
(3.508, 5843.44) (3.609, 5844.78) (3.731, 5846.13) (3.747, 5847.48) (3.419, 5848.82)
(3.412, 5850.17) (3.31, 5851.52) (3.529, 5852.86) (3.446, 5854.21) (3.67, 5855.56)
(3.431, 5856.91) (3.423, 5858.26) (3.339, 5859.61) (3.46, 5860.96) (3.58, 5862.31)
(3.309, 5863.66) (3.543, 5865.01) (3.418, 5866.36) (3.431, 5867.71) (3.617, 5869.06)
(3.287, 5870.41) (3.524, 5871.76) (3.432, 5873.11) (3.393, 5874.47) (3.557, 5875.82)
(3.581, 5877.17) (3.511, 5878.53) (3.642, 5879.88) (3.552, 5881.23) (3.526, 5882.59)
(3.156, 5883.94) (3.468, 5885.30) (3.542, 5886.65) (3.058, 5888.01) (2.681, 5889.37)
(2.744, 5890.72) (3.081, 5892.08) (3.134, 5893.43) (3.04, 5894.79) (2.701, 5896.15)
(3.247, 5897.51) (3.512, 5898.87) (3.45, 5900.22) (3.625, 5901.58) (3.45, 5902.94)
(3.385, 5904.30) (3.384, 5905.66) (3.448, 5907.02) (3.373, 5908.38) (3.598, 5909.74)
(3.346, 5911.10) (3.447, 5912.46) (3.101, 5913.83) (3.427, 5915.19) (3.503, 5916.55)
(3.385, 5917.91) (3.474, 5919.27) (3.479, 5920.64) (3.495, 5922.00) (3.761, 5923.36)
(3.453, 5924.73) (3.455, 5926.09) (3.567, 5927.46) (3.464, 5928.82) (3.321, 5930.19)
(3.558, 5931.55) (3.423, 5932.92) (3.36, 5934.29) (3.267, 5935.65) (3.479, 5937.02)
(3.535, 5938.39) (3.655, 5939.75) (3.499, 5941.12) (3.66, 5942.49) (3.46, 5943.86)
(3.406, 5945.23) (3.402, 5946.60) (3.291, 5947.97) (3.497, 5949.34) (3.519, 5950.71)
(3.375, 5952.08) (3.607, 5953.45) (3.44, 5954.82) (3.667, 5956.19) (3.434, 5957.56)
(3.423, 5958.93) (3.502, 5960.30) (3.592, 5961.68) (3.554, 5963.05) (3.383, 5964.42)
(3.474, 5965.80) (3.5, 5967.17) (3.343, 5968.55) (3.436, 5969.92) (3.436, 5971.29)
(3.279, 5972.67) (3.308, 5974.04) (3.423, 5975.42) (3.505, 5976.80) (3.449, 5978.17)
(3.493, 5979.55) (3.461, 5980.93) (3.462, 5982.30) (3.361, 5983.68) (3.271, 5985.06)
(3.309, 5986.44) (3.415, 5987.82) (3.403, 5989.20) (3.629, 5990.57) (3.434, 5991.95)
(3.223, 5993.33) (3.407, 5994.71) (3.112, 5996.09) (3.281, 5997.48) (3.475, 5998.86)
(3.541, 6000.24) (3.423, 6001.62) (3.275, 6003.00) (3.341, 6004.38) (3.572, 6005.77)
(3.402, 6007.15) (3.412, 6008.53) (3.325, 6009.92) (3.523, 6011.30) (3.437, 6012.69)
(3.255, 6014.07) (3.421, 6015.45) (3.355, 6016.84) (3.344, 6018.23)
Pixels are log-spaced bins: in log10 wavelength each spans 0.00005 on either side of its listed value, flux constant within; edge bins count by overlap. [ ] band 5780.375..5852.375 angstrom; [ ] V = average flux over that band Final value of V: 3.52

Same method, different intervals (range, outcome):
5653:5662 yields 3.5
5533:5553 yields 3.61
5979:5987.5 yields 3.39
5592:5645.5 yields 3.53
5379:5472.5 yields 3.64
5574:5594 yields 3.51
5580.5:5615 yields 3.5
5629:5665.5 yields 3.55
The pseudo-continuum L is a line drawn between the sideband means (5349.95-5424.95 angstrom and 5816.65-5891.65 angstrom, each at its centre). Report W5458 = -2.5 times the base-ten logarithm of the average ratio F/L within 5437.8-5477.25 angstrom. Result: -0.01 mag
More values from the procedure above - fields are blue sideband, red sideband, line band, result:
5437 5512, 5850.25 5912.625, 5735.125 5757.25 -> -0.048 mag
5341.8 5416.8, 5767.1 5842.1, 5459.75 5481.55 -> 0.012 mag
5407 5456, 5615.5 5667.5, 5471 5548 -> 0.006 mag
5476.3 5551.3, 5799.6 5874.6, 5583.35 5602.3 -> 0.039 mag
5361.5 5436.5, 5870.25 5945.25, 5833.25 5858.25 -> -0.026 mag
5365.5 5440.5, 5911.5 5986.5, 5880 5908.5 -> 0.064 mag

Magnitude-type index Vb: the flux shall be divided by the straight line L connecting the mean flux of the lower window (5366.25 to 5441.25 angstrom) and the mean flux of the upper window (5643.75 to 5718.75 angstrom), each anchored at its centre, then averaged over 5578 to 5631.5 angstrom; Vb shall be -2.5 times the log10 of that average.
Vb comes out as 0.018 mag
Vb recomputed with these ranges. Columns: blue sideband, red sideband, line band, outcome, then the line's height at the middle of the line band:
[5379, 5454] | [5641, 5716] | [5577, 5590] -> 0.023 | 3.58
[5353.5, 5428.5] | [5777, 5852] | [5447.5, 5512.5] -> 0.002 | 3.62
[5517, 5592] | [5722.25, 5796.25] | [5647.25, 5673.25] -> 0.024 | 3.59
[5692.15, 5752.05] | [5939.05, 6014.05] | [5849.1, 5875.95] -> 0.013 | 3.49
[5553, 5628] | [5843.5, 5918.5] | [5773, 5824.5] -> -0.032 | 3.44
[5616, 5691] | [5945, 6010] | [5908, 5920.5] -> 0.012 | 3.45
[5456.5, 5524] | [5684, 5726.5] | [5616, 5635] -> 0.008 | 3.57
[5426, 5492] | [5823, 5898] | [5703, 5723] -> -0.006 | 3.49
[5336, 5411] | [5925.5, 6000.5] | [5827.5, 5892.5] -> 0.011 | 3.47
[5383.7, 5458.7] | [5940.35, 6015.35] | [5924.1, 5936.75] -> 0.005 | 3.45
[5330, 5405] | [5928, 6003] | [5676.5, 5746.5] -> -0.011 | 3.52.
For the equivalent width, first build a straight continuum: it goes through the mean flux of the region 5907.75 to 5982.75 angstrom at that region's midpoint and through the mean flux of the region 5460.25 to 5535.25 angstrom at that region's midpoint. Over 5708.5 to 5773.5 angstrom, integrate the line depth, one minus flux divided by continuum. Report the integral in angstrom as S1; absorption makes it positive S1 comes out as -1.3 angstrom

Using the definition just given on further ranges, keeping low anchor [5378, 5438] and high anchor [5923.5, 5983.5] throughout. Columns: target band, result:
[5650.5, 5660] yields 0.01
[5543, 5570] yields -0.37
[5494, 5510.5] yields -0.01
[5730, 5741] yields -0.17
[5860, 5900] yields 1.70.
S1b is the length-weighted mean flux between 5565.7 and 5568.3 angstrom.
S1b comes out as 3.42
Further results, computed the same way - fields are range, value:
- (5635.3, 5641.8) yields 3.49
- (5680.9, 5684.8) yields 3.52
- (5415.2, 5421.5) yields 3.67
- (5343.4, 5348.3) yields 3.68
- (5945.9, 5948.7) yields 3.35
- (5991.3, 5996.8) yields 3.29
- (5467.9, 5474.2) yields 3.59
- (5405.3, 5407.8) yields 3.63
